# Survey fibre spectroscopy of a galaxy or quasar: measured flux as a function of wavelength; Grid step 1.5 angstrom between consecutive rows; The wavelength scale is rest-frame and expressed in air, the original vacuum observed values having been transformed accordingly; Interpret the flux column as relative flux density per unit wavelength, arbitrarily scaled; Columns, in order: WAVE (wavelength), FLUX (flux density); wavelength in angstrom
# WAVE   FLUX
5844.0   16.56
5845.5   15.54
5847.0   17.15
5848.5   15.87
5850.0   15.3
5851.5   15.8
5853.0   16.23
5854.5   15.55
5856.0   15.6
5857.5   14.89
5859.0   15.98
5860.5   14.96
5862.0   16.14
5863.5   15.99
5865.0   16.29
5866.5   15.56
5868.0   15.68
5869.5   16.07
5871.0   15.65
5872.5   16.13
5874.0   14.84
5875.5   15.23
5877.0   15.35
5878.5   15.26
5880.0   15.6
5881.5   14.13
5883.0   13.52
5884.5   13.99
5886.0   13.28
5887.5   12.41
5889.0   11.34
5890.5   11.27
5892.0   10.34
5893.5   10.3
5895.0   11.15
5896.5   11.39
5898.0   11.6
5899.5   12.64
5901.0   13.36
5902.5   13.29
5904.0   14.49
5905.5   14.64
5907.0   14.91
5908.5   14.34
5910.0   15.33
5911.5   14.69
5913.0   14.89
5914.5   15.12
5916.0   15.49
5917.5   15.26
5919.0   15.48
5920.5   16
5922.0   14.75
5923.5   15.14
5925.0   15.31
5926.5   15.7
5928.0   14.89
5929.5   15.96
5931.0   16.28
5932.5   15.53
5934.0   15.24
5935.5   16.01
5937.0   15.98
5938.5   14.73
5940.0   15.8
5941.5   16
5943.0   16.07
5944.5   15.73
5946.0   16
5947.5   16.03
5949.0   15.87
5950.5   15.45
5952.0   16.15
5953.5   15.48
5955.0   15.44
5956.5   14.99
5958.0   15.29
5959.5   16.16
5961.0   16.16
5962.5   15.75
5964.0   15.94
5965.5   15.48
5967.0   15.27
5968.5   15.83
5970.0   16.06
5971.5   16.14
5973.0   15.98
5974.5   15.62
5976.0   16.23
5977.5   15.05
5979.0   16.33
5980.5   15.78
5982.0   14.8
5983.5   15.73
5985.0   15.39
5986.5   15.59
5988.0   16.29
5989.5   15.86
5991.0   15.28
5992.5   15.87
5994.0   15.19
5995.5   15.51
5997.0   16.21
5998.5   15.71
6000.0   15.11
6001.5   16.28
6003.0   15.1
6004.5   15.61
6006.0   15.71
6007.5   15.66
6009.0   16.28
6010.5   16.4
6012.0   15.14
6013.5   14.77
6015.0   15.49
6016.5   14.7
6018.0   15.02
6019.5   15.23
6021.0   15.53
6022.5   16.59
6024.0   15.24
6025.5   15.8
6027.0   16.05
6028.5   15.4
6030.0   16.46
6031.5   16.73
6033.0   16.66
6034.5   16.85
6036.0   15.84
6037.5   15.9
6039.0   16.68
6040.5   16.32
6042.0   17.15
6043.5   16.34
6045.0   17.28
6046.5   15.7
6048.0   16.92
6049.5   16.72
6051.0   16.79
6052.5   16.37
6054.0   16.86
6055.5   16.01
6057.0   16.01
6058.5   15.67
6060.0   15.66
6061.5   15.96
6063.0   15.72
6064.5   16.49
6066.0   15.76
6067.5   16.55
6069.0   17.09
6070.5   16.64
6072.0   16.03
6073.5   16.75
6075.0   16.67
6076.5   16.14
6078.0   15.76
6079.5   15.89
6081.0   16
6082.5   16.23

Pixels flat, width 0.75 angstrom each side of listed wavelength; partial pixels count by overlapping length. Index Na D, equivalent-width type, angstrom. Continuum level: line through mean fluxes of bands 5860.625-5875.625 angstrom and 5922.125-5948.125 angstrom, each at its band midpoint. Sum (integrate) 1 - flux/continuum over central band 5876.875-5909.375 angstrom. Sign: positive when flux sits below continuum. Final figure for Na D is 5.4 angstrom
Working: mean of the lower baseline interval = 15.7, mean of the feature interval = 13.1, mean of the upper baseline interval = 15.6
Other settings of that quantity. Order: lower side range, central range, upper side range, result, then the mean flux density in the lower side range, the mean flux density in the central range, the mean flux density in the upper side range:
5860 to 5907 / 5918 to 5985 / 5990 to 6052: -3.3 angstrom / 13.9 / 15.7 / 15.9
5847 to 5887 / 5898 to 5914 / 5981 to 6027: 1.3 angstrom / 15.4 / 14.1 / 15.6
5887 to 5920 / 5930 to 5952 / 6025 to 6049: -2.4 angstrom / 13.4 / 15.8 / 16.4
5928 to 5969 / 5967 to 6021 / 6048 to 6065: 1.0 angstrom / 15.7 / 15.6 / 16.2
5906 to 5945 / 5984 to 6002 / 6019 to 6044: 0.2 angstrom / 15.4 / 15.7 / 16.2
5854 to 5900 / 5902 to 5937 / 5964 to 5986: -0.9 angstrom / 14.1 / 15.2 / 15.7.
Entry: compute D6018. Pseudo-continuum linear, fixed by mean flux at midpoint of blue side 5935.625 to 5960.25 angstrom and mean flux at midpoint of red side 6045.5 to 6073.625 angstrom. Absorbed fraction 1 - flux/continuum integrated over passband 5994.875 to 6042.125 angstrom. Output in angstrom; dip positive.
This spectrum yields 0.7 angstrom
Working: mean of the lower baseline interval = 15.7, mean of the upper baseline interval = 16.3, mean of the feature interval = 15.8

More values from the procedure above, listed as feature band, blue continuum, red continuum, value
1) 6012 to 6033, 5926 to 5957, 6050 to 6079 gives 0.6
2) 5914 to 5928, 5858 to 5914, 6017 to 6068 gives -0.7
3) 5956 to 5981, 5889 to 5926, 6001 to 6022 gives -1.7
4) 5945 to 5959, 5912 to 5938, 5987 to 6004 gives -0.1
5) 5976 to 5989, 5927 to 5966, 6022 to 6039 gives 0.2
